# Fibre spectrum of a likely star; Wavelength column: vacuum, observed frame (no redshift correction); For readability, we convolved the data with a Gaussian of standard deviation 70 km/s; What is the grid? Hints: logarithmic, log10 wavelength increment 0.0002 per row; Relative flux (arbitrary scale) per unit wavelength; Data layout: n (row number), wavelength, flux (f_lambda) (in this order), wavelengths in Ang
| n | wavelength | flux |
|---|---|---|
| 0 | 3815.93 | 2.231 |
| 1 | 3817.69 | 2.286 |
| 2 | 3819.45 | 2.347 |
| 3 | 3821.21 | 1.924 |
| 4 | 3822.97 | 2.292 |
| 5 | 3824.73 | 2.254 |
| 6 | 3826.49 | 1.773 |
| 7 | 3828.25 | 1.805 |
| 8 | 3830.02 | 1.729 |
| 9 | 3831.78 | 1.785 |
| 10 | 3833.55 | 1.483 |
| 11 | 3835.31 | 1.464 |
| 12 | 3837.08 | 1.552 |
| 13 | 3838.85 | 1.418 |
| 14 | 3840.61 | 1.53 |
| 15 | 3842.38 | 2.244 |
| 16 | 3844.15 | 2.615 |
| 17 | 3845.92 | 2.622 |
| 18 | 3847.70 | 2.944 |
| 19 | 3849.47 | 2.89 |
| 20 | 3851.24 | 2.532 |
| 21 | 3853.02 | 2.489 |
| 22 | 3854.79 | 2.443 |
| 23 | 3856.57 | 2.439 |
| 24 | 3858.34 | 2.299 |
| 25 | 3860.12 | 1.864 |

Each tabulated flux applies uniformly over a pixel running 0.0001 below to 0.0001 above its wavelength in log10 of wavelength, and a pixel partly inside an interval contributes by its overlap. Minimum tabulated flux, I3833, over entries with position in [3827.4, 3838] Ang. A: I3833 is 1.464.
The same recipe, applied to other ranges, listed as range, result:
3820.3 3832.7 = 1.729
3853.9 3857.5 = 2.439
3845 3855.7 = 2.443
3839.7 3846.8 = 1.53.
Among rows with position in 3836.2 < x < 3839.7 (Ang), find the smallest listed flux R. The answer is 1.418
